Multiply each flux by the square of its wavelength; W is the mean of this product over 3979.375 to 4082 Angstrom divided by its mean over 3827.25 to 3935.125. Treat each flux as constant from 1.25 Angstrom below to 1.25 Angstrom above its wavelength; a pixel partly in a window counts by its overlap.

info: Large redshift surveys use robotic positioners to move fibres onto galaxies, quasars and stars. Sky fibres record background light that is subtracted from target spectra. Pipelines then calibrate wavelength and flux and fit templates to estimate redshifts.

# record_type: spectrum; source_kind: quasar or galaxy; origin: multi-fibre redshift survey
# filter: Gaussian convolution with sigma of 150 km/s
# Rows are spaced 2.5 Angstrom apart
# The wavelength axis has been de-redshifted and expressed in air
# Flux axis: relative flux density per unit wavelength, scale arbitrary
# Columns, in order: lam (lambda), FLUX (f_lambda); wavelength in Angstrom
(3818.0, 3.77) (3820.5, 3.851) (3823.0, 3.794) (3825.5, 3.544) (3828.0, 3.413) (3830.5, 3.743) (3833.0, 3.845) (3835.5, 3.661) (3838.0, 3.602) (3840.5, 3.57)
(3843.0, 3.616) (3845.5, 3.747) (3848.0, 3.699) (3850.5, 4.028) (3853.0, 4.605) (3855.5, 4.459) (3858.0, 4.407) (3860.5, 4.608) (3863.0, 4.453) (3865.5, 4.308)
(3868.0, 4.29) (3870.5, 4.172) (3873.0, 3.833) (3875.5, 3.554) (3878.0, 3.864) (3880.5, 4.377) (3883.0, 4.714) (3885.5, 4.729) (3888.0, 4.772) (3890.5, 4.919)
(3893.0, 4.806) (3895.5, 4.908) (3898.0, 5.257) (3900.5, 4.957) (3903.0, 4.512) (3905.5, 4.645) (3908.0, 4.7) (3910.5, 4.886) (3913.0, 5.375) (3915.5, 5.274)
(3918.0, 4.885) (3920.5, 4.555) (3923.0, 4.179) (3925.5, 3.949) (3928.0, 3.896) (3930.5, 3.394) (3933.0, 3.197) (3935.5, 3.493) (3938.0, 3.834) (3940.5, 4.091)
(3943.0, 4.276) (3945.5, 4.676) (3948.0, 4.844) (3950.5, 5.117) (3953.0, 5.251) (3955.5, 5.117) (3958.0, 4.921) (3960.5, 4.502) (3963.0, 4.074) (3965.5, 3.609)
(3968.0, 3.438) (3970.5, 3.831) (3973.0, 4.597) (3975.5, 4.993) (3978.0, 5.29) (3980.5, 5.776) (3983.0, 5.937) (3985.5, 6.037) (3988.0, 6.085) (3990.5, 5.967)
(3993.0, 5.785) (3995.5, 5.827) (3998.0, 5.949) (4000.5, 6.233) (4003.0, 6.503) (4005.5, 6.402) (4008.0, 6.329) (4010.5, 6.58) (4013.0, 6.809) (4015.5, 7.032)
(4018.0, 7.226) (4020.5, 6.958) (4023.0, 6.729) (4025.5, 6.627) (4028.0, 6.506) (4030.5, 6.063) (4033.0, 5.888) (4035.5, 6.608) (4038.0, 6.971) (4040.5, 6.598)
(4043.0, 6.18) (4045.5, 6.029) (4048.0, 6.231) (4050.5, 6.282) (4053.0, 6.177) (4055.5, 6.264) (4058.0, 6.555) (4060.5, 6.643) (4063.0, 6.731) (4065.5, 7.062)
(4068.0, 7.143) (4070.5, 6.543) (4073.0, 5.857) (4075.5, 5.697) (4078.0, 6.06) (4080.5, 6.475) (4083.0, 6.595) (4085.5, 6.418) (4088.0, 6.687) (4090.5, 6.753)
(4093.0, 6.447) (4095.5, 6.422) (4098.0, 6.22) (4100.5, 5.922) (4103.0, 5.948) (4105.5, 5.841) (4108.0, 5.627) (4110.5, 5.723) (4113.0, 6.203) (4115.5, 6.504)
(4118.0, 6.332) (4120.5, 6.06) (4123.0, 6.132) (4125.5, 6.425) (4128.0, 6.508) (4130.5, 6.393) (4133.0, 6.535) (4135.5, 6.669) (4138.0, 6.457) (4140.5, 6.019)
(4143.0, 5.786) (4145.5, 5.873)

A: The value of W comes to 1.60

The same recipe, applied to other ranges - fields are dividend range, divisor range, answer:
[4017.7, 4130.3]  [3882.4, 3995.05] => 1.44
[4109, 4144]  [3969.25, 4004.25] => 1.19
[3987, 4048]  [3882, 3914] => 1.40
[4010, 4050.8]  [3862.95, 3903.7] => 1.57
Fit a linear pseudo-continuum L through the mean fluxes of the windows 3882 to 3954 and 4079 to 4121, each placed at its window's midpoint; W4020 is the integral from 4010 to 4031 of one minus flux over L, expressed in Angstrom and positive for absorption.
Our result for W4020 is -4.8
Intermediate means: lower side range 4.55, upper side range 6.25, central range 6.75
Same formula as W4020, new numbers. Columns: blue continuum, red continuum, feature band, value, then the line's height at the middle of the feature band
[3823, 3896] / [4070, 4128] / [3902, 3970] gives 5.6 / 4.8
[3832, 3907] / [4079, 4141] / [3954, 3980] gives 3.2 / 5.11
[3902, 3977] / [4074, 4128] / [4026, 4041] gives -2.7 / 5.46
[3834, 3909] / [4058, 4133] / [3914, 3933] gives 2.1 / 4.79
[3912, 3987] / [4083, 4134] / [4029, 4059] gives -4.1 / 5.57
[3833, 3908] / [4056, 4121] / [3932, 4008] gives 3.5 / 5.23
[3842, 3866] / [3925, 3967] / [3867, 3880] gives 0.8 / 4.21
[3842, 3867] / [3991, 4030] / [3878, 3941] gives 6.2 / 5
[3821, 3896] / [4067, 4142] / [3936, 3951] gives 1.5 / 4.87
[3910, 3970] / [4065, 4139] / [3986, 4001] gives -2.9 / 5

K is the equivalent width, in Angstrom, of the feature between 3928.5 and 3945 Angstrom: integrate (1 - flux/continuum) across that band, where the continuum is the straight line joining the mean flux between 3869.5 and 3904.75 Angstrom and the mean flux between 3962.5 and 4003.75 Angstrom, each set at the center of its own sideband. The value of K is 3.90 Angstrom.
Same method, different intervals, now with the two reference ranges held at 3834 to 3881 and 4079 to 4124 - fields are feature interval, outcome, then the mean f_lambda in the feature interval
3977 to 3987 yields -1.2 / 5.78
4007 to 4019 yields -3.0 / 6.8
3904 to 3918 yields -1.4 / 4.96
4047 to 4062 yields -1.4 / 6.37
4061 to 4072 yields -1.7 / 6.83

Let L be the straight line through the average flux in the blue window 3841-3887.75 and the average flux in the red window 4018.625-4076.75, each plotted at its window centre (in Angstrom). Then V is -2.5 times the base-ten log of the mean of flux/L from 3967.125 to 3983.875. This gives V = 0.153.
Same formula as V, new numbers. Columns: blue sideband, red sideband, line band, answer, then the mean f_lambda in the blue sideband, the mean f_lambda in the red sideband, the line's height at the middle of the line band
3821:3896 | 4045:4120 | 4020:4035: -0.12 mag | 4.12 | 6.31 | 5.78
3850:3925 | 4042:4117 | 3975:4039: -0.11 mag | 4.57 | 6.31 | 5.65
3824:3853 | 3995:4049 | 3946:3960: 0.09 mag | 3.72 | 6.48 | 5.44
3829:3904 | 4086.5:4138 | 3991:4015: -0.17 mag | 4.26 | 6.27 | 5.38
